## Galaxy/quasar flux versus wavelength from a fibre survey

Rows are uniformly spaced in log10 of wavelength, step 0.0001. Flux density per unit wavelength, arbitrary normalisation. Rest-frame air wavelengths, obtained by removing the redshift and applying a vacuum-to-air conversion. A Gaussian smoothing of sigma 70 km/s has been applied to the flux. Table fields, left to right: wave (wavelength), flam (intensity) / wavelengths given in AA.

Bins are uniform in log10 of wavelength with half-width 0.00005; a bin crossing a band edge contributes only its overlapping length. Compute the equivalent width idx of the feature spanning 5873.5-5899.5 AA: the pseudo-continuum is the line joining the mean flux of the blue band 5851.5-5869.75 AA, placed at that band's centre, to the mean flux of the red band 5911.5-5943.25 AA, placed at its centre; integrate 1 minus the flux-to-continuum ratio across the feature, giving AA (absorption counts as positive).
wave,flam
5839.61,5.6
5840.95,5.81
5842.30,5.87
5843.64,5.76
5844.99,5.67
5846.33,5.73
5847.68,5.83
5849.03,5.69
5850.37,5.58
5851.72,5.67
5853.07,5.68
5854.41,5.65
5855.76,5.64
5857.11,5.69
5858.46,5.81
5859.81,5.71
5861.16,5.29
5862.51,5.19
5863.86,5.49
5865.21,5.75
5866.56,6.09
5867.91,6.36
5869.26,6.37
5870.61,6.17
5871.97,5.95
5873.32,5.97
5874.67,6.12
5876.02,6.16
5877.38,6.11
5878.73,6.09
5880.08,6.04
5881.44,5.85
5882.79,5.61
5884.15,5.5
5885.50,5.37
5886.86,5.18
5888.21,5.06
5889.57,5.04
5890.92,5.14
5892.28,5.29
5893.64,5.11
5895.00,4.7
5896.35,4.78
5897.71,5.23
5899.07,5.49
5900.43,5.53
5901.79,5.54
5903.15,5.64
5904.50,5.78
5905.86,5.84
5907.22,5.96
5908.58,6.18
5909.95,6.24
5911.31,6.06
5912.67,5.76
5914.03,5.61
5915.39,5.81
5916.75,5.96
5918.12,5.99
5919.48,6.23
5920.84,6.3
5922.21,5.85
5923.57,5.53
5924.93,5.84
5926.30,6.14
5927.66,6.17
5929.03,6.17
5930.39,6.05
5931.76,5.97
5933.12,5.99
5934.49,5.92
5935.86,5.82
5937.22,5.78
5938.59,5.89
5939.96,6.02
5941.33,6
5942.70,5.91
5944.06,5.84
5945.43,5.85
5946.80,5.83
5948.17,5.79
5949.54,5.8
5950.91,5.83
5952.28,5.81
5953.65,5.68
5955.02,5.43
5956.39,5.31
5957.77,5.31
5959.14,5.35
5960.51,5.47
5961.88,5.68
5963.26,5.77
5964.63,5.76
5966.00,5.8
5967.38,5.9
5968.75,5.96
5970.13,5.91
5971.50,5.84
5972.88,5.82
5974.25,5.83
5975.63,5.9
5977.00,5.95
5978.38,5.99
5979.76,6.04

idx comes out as 1.53 AA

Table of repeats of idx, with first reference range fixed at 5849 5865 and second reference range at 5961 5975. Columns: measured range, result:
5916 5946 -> -1.15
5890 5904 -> 1.05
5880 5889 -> 0.28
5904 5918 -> -0.54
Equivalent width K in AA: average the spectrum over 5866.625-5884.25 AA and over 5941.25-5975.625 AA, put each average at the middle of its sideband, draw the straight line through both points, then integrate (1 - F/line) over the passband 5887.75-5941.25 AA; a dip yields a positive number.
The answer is 1.5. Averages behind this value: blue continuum 6.04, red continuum 5.74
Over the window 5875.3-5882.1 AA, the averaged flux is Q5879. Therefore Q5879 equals 6.05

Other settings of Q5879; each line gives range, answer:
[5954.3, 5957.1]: 5.36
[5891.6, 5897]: 4.97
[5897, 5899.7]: 5.34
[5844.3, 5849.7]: 5.73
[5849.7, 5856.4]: 5.65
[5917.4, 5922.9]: 6.09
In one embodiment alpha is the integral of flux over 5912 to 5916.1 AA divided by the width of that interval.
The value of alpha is 5.74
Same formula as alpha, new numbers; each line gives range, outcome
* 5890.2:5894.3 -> 5.18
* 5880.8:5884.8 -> 5.65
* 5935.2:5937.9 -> 5.81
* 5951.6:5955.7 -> 5.64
